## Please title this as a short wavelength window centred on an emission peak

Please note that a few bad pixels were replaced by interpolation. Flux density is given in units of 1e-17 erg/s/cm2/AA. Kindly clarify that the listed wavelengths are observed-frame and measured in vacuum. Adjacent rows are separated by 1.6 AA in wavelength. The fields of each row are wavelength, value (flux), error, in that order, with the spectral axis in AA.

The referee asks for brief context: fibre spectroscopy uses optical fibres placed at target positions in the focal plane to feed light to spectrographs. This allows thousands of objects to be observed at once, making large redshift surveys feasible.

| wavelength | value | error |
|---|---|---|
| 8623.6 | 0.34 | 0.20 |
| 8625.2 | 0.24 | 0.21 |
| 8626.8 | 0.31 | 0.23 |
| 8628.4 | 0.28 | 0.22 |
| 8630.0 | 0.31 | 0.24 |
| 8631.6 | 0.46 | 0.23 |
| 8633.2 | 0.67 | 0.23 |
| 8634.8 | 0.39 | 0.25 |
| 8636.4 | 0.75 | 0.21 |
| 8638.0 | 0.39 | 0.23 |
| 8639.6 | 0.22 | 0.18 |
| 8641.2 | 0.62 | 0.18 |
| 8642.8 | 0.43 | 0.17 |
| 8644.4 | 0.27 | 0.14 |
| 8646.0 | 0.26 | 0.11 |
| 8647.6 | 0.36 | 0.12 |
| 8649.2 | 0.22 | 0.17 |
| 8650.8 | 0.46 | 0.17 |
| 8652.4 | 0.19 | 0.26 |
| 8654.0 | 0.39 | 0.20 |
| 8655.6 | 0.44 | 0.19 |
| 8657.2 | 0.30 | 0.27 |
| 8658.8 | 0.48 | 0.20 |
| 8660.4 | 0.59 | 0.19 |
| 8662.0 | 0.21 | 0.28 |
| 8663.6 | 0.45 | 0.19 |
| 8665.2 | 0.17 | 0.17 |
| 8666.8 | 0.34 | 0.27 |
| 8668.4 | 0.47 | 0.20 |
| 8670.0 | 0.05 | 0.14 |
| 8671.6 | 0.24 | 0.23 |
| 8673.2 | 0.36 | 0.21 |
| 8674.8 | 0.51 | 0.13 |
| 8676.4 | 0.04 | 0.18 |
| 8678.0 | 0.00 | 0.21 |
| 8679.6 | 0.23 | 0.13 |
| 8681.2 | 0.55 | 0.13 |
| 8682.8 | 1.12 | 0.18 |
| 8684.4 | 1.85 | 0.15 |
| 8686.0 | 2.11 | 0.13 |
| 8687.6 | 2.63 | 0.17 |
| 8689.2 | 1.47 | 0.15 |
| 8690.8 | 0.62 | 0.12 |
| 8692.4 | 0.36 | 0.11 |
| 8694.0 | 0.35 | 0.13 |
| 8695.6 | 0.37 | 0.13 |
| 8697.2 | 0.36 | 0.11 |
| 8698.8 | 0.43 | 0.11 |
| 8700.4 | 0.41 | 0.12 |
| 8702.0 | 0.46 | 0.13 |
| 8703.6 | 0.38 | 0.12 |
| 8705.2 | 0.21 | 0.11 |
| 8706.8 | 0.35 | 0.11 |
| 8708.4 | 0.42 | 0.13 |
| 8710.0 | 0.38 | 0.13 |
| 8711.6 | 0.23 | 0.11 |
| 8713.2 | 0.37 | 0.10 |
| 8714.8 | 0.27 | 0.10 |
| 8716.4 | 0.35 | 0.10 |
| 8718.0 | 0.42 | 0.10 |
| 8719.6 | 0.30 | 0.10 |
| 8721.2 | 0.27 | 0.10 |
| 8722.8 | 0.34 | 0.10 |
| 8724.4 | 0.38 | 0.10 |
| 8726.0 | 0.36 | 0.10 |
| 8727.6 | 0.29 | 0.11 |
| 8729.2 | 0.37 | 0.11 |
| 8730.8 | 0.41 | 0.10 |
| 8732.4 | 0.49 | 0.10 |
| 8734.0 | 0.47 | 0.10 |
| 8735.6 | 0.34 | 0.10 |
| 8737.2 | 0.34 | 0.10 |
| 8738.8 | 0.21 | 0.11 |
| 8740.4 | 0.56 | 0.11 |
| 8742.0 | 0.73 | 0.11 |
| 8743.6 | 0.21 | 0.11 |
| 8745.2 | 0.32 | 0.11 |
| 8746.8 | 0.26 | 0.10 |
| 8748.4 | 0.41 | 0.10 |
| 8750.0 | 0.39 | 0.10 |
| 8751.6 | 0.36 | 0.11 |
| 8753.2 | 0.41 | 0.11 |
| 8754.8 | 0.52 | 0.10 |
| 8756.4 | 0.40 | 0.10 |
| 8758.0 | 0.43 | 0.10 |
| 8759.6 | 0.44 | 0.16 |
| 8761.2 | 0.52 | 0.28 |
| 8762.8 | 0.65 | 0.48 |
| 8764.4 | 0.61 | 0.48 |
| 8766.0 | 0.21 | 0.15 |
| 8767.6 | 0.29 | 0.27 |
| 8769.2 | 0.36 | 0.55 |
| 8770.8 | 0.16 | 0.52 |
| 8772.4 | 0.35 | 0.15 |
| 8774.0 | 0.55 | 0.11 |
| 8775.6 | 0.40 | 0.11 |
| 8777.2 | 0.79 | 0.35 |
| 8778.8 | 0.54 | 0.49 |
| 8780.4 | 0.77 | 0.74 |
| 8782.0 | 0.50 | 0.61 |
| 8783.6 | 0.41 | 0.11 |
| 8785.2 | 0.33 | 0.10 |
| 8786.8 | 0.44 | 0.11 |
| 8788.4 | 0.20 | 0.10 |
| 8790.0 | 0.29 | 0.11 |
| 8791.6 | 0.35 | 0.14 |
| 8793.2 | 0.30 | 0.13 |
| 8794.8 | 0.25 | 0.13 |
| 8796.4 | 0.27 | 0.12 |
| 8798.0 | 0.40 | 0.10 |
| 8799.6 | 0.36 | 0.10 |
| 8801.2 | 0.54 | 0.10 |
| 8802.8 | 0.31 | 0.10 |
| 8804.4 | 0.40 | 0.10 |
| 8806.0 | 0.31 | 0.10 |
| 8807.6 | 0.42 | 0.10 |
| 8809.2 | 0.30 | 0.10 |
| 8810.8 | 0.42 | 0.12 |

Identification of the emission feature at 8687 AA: H-beta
